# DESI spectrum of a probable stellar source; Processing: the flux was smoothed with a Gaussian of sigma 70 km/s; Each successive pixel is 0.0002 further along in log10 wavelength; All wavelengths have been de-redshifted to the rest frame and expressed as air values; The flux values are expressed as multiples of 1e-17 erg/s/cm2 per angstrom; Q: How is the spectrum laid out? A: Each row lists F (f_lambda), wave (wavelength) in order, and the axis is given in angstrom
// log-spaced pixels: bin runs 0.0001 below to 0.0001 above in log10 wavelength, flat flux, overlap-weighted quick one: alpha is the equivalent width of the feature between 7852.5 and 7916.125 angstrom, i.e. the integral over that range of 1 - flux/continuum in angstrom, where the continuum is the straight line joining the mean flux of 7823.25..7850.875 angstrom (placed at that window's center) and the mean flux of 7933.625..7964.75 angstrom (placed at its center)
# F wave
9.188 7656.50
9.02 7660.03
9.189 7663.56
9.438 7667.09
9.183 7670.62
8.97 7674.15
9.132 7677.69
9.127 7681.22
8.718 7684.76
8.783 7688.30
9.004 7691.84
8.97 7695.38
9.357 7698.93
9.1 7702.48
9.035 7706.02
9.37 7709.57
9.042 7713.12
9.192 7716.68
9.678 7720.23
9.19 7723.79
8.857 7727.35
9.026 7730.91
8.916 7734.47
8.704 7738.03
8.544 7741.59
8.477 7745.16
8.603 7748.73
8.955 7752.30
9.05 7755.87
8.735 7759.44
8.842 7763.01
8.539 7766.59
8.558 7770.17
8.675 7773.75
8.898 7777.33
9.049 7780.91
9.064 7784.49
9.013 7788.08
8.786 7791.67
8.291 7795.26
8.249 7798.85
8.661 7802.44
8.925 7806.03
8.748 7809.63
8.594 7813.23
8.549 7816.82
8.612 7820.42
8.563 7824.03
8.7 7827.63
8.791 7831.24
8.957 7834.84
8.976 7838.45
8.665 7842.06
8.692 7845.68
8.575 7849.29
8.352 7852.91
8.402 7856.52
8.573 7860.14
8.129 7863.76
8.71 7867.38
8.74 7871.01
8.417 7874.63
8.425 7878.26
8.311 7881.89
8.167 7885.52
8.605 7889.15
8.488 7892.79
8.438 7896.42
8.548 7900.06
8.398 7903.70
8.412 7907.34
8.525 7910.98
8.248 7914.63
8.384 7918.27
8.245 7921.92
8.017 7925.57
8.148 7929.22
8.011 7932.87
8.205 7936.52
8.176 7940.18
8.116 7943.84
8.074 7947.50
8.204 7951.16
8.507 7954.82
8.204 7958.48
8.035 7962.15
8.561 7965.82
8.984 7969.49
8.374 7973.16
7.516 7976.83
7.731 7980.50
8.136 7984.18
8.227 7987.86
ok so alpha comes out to 0.5 angstrom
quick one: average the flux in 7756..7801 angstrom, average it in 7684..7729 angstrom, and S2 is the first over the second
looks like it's 0.96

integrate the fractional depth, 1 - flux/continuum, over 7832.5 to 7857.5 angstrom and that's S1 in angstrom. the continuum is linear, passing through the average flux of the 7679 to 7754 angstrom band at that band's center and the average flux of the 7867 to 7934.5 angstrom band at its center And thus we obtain -0.3 angstrom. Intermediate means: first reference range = 8.98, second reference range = 8.37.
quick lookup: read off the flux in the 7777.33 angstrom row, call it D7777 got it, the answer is 8.898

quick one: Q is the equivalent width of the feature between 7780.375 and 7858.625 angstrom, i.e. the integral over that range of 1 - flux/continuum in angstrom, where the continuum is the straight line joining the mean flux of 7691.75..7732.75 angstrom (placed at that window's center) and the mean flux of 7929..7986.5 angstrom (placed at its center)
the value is 0.4 angstrom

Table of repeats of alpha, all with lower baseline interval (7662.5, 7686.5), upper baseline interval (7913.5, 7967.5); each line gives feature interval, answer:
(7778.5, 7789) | -0.4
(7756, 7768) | 0.1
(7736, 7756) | 0.4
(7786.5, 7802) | 0.2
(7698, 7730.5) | -0.8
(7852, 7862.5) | 0.1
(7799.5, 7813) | -0.1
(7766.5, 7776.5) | 0.2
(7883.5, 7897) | -0.1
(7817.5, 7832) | -0.1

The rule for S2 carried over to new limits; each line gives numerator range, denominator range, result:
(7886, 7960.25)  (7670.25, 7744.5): 0.92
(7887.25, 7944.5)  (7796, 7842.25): 0.96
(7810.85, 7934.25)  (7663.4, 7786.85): 0.95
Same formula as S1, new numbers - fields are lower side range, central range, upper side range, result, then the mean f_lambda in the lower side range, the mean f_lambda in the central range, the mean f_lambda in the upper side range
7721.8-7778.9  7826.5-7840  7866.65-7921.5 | -0.4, 8.79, 8.86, 8.44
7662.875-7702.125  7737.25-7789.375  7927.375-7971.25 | 0.3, 9.08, 8.78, 8.27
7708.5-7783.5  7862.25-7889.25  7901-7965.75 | 0.0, 8.9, 8.43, 8.24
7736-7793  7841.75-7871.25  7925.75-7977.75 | 0.0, 8.78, 8.52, 8.23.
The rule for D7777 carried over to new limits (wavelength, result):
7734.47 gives 8.916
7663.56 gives 9.189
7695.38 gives 8.97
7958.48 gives 8.204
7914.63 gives 8.248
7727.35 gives 8.857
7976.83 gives 7.516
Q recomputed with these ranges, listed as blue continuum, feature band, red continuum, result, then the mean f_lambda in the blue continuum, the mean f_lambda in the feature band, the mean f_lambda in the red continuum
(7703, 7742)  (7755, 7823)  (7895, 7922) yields 0.9 angstrom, 9.07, 8.72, 8.41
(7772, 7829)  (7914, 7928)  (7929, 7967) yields 0.1 angstrom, 8.71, 8.22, 8.2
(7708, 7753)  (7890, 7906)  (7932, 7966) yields -0.2 angstrom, 8.96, 8.47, 8.2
